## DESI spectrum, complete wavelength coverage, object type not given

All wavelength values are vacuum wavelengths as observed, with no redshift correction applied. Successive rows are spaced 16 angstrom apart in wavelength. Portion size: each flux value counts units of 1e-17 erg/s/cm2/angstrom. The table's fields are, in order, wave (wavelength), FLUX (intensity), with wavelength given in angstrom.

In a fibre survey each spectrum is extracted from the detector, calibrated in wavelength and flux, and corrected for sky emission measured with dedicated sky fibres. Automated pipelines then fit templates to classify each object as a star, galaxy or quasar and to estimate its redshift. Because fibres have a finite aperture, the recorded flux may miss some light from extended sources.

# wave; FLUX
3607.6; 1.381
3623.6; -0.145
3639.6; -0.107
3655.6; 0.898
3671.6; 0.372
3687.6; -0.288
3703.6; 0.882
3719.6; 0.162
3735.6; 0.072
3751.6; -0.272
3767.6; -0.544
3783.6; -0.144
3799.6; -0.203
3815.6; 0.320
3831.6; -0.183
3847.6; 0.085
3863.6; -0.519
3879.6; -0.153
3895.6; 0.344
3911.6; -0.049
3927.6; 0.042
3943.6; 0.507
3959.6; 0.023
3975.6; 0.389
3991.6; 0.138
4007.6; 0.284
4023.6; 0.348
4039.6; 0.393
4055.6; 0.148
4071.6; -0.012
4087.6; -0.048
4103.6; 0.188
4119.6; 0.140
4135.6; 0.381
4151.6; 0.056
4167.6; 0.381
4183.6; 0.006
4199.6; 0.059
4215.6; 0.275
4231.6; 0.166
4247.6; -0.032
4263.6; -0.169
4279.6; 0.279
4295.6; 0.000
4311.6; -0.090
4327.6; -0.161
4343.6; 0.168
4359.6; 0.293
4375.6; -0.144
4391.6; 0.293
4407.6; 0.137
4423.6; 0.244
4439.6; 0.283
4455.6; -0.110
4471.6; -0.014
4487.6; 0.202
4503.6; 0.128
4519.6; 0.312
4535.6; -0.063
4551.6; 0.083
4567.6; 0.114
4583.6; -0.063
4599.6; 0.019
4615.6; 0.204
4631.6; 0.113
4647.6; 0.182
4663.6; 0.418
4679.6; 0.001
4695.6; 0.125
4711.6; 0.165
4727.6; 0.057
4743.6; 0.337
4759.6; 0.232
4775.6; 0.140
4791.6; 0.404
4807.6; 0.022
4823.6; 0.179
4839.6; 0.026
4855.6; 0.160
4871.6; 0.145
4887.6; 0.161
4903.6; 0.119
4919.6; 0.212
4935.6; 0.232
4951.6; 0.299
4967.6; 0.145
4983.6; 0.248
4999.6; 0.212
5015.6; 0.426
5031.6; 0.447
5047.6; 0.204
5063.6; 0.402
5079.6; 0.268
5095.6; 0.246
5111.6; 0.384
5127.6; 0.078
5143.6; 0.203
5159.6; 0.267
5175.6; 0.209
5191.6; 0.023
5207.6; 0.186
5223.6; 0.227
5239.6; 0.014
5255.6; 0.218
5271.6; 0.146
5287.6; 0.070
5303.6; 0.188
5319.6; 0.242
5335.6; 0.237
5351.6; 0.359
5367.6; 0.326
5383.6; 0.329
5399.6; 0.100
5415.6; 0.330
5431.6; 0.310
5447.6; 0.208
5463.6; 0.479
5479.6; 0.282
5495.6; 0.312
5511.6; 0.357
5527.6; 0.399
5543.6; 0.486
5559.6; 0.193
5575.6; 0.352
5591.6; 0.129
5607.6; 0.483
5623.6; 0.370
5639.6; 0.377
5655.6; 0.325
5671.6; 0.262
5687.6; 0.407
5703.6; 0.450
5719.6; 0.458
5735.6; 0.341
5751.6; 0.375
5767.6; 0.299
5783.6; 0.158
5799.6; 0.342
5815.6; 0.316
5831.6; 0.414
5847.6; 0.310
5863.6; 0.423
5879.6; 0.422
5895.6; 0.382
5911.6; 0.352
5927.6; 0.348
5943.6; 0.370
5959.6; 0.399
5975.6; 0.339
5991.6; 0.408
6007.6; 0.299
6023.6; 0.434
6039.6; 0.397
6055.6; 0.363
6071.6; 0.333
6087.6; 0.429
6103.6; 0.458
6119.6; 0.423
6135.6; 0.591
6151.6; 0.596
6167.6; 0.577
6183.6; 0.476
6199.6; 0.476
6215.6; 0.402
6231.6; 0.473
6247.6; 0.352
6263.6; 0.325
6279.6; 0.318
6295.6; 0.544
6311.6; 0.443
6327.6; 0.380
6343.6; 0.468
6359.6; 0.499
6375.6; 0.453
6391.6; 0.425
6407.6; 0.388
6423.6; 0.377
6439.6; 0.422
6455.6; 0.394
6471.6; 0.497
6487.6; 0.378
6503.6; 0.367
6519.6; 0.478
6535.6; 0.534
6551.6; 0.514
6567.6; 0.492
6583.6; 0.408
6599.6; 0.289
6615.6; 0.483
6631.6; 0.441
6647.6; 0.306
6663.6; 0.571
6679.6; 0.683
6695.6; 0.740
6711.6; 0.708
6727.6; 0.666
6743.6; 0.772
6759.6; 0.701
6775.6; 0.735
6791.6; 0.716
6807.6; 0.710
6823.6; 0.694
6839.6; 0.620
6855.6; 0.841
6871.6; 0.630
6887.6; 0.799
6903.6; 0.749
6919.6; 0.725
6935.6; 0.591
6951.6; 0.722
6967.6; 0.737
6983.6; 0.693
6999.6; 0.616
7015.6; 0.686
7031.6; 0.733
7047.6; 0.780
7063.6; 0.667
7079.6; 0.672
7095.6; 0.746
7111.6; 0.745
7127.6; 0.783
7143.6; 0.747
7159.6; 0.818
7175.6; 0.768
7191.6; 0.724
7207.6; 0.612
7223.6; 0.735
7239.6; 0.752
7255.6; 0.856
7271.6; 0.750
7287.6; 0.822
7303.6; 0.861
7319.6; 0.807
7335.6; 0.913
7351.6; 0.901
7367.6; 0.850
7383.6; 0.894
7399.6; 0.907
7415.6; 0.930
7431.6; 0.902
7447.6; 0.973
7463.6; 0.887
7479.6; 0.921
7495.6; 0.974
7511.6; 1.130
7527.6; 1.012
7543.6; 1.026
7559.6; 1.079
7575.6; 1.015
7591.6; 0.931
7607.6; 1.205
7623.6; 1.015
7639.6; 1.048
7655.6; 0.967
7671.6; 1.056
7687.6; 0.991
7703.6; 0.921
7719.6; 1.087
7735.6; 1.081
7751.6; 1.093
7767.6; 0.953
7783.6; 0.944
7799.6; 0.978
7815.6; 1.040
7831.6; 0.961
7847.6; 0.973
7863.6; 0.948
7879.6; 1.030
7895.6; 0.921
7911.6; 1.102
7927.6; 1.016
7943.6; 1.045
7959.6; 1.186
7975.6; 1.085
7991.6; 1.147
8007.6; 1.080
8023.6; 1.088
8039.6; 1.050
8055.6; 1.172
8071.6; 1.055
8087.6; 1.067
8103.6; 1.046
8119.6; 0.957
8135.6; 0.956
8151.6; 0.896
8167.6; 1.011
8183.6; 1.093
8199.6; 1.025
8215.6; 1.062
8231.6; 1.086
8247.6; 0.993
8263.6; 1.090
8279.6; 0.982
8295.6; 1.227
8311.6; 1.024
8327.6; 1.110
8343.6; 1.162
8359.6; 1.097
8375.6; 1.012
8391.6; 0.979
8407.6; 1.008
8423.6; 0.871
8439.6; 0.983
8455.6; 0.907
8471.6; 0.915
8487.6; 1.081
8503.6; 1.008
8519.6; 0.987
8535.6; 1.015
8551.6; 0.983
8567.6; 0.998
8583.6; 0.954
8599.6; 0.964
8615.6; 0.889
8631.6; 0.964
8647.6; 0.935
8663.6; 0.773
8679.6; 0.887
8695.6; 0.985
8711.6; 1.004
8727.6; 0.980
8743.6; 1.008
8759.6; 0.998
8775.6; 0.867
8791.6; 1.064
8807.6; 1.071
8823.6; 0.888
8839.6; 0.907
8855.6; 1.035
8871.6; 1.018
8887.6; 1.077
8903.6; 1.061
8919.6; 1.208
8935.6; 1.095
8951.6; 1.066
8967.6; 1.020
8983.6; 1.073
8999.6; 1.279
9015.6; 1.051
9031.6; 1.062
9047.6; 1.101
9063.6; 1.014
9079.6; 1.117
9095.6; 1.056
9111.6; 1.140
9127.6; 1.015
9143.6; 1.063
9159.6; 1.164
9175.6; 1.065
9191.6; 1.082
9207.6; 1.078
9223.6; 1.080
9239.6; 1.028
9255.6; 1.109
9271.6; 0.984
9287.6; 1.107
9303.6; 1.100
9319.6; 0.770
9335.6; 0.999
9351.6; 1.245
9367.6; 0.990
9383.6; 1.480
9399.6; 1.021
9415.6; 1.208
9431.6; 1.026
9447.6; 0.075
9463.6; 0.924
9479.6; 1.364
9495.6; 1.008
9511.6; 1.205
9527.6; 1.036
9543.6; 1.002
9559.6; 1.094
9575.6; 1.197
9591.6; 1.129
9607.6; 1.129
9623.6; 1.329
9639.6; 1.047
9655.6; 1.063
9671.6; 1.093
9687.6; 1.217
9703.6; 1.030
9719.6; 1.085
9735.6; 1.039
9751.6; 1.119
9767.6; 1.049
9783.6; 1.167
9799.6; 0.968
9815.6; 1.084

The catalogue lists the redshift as 0.675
